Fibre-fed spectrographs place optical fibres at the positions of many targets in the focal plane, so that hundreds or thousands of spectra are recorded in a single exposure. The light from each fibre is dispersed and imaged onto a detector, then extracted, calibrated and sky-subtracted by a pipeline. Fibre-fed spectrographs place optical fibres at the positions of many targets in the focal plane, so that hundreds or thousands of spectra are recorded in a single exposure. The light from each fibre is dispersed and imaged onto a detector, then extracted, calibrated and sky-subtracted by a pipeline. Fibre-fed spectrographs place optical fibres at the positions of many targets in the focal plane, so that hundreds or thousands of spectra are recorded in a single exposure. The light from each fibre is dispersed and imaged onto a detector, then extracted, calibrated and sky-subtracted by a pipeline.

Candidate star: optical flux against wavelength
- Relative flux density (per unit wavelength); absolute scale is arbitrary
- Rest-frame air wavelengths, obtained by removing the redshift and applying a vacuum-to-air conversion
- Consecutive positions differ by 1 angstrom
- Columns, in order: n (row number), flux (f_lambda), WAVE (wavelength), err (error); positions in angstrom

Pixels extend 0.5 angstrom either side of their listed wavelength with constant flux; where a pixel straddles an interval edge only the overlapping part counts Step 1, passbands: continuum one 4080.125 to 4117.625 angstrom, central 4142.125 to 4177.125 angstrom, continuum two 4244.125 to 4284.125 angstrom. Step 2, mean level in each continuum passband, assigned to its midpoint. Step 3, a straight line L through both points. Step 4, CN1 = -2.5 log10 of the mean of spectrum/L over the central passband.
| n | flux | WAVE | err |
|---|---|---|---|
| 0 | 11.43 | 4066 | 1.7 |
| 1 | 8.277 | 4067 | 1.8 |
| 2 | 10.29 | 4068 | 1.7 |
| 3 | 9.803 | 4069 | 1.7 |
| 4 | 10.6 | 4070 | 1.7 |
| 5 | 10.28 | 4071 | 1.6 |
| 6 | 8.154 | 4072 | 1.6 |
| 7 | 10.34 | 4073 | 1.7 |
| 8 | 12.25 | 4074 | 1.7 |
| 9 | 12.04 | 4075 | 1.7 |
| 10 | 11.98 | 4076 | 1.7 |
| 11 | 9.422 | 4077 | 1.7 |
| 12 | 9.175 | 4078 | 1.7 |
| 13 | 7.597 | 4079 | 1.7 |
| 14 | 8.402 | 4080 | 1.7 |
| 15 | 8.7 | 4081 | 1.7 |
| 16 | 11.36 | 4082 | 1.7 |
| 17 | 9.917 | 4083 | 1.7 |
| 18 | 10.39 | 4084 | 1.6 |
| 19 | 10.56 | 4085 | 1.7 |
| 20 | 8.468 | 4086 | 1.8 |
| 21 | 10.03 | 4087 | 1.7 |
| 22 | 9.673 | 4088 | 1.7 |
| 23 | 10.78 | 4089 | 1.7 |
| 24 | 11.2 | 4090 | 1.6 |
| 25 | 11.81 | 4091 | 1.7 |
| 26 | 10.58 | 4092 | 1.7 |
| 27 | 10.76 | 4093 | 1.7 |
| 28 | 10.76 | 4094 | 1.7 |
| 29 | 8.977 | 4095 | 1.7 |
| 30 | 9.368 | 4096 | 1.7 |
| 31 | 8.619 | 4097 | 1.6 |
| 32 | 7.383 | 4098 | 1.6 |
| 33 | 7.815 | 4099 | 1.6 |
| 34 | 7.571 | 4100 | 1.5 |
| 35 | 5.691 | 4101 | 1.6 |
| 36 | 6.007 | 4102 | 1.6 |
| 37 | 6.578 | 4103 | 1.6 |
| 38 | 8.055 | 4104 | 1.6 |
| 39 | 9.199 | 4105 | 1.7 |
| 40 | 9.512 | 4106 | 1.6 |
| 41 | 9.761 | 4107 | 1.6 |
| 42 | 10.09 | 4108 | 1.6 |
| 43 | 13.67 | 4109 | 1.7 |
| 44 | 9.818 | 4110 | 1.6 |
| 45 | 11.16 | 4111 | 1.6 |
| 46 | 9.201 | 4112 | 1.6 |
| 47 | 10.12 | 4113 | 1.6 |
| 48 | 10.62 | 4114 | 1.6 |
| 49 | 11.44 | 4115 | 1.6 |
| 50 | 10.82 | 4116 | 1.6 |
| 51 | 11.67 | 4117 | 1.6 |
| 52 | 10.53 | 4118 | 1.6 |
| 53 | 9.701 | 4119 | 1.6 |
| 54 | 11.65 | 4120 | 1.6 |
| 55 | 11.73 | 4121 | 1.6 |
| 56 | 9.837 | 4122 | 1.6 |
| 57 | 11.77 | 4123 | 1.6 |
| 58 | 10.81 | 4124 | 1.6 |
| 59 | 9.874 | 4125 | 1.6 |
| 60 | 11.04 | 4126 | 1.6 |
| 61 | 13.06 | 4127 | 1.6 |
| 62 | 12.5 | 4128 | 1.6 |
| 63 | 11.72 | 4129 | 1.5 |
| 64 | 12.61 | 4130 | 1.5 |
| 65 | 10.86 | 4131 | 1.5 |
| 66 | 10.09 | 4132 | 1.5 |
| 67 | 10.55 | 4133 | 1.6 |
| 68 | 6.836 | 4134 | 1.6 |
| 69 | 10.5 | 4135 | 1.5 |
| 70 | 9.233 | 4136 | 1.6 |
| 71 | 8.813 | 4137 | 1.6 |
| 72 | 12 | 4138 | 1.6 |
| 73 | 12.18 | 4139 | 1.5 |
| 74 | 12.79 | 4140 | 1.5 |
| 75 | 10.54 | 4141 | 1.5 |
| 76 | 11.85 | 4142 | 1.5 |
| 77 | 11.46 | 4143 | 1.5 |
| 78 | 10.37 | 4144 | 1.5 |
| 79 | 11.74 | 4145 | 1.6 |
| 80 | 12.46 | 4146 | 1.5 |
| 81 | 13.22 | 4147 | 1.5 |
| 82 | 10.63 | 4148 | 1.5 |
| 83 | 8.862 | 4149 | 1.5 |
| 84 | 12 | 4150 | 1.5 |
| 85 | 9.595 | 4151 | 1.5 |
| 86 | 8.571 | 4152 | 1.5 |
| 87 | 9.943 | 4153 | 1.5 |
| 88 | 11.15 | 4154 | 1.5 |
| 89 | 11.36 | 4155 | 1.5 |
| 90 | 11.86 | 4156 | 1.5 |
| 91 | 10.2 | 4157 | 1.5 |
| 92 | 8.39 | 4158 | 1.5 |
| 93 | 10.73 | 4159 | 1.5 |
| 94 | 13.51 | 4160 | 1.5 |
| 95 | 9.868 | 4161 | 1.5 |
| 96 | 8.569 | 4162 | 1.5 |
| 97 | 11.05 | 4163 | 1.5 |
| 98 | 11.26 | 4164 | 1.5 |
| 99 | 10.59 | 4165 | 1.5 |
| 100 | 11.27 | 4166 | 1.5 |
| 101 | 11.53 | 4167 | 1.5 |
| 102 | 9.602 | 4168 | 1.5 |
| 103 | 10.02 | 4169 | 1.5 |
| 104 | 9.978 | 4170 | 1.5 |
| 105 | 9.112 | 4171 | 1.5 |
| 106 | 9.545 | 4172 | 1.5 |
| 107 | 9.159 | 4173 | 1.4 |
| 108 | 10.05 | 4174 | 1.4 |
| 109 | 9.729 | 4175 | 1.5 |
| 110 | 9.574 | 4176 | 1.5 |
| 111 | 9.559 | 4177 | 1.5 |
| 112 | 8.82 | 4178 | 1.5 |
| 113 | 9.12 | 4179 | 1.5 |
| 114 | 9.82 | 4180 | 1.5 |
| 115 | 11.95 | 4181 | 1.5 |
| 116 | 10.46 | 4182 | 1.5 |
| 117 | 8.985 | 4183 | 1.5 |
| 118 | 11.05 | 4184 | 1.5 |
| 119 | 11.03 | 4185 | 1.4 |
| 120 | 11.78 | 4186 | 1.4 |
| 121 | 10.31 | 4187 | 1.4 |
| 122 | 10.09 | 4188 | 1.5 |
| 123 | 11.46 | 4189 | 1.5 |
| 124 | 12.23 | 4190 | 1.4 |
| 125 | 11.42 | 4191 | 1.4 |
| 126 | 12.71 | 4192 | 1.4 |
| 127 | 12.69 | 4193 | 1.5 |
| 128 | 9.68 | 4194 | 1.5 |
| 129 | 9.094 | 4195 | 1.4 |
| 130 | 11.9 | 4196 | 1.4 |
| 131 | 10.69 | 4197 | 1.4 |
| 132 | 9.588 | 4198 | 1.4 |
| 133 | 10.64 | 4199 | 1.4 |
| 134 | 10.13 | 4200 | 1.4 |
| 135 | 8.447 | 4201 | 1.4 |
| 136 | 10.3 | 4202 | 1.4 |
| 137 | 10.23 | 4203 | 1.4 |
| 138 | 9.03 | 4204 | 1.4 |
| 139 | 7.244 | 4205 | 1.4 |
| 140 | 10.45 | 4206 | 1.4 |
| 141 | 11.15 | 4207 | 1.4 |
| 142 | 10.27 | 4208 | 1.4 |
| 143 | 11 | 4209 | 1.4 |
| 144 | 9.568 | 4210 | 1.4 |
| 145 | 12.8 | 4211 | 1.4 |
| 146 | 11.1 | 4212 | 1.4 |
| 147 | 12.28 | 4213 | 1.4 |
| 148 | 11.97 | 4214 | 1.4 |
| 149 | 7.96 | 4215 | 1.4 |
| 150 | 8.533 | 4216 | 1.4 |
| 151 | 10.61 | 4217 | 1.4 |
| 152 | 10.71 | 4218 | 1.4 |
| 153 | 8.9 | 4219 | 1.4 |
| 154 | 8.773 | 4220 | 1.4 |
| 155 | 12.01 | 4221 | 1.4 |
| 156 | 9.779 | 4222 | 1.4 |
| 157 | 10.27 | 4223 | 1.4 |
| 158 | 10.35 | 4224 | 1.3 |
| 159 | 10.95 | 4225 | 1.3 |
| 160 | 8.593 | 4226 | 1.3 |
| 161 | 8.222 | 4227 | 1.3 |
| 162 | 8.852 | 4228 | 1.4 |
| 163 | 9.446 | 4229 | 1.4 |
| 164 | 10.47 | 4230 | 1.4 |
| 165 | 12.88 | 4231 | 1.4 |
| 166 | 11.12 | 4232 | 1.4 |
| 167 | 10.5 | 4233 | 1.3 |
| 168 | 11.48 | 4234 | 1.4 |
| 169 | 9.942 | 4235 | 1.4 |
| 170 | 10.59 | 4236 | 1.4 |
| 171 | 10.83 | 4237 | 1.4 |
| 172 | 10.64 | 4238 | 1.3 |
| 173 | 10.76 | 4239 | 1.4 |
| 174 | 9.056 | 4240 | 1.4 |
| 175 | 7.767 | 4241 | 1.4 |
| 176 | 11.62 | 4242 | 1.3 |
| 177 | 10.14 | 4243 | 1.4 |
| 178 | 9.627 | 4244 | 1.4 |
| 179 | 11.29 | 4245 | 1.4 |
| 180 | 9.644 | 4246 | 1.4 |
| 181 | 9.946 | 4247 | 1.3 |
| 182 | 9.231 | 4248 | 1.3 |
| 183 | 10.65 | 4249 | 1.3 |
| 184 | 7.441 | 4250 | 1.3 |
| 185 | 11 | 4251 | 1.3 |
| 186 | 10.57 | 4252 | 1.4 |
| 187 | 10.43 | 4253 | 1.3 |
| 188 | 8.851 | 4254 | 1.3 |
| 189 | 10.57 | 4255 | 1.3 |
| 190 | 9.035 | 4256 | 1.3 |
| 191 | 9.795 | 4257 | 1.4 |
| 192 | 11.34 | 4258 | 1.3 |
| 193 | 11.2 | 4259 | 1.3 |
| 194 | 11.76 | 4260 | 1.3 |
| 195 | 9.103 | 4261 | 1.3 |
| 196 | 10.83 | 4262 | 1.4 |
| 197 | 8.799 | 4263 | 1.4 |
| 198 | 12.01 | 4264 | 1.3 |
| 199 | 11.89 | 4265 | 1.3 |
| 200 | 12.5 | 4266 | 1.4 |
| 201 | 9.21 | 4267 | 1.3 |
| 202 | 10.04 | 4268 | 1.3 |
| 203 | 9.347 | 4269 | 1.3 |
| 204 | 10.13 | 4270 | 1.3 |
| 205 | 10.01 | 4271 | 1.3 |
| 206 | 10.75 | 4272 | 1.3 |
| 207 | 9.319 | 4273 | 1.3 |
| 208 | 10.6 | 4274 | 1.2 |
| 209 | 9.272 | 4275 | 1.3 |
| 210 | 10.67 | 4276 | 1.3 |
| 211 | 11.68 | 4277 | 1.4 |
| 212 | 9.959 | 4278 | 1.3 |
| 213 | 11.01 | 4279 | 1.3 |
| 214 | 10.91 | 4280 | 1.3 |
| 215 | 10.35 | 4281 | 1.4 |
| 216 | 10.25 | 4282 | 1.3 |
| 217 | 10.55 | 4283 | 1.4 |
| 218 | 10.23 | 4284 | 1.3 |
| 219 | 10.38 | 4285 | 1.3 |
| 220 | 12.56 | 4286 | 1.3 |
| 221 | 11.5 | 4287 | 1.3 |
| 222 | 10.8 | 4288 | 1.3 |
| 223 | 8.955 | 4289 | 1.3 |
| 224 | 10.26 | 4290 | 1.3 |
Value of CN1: -0.064 mag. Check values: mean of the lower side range 9.67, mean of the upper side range 10.3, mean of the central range 10.5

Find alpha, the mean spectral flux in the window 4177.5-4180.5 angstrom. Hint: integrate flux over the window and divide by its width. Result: 9.25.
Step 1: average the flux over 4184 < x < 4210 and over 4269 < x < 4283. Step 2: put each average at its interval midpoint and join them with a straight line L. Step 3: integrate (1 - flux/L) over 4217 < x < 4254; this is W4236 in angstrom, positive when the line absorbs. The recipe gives 1.2 angstrom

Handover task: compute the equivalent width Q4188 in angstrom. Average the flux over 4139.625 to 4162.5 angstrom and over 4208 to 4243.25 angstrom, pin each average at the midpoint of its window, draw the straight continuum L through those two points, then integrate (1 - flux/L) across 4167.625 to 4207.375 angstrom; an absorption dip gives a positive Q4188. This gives 1.3 angstrom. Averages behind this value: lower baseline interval 10.8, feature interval 10.2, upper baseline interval 10.3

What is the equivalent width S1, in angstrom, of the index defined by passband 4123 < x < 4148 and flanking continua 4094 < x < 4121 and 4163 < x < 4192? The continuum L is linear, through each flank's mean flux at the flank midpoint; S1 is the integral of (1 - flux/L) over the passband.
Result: -3.2 angstrom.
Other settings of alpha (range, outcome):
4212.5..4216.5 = 10.2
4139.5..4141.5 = 11.7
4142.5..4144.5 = 10.9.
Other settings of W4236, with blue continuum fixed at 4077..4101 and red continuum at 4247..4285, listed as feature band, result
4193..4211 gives -0.21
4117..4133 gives -2.55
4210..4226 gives -0.48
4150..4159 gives -0.45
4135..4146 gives -1.60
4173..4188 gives -0.33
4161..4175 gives -0.38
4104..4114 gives -0.64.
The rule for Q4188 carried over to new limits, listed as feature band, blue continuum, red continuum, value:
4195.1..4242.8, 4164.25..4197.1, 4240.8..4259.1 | 0.01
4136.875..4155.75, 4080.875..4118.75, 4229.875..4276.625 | -2.27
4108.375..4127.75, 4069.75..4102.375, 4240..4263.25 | -2.61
